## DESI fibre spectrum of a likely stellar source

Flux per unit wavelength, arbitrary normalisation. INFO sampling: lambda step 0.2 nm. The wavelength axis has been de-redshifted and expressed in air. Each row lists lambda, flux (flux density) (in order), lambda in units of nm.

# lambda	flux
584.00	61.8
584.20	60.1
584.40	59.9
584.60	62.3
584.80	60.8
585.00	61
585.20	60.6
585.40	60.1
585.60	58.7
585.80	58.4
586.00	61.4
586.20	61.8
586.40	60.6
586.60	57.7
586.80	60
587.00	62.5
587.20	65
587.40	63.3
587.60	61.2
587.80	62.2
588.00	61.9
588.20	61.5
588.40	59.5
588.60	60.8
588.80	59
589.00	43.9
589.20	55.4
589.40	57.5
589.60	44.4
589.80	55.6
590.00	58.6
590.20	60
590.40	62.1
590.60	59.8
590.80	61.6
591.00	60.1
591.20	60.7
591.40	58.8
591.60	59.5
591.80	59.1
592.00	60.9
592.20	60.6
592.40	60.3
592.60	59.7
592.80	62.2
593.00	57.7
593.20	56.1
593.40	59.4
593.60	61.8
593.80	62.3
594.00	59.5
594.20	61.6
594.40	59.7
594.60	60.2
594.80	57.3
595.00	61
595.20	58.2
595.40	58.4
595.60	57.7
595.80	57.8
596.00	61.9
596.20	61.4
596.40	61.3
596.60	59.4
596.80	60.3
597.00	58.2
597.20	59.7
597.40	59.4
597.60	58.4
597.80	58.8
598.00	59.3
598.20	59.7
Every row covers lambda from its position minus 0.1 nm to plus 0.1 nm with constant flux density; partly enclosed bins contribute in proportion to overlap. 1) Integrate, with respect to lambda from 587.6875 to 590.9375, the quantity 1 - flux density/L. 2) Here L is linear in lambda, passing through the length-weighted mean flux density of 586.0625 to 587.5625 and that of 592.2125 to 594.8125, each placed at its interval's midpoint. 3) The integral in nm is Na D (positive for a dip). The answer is 0.17 nm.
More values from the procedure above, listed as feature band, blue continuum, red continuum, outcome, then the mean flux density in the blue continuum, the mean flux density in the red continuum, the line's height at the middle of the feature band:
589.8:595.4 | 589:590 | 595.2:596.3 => -0.39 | 52.8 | 59.3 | 56.1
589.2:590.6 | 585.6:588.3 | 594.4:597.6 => 0.09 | 61.2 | 59.5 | 60.7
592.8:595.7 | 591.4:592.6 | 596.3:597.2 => 0.02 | 59.9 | 59.8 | 59.9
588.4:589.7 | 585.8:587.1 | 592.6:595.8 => 0.13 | 60.5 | 59.5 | 60.2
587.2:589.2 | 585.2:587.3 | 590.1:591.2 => 0.04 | 60.6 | 60.7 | 60.7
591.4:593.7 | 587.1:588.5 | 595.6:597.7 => 0.04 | 62.1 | 59.7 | 60.8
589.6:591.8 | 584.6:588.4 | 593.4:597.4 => 0.06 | 61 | 59.9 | 60.5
